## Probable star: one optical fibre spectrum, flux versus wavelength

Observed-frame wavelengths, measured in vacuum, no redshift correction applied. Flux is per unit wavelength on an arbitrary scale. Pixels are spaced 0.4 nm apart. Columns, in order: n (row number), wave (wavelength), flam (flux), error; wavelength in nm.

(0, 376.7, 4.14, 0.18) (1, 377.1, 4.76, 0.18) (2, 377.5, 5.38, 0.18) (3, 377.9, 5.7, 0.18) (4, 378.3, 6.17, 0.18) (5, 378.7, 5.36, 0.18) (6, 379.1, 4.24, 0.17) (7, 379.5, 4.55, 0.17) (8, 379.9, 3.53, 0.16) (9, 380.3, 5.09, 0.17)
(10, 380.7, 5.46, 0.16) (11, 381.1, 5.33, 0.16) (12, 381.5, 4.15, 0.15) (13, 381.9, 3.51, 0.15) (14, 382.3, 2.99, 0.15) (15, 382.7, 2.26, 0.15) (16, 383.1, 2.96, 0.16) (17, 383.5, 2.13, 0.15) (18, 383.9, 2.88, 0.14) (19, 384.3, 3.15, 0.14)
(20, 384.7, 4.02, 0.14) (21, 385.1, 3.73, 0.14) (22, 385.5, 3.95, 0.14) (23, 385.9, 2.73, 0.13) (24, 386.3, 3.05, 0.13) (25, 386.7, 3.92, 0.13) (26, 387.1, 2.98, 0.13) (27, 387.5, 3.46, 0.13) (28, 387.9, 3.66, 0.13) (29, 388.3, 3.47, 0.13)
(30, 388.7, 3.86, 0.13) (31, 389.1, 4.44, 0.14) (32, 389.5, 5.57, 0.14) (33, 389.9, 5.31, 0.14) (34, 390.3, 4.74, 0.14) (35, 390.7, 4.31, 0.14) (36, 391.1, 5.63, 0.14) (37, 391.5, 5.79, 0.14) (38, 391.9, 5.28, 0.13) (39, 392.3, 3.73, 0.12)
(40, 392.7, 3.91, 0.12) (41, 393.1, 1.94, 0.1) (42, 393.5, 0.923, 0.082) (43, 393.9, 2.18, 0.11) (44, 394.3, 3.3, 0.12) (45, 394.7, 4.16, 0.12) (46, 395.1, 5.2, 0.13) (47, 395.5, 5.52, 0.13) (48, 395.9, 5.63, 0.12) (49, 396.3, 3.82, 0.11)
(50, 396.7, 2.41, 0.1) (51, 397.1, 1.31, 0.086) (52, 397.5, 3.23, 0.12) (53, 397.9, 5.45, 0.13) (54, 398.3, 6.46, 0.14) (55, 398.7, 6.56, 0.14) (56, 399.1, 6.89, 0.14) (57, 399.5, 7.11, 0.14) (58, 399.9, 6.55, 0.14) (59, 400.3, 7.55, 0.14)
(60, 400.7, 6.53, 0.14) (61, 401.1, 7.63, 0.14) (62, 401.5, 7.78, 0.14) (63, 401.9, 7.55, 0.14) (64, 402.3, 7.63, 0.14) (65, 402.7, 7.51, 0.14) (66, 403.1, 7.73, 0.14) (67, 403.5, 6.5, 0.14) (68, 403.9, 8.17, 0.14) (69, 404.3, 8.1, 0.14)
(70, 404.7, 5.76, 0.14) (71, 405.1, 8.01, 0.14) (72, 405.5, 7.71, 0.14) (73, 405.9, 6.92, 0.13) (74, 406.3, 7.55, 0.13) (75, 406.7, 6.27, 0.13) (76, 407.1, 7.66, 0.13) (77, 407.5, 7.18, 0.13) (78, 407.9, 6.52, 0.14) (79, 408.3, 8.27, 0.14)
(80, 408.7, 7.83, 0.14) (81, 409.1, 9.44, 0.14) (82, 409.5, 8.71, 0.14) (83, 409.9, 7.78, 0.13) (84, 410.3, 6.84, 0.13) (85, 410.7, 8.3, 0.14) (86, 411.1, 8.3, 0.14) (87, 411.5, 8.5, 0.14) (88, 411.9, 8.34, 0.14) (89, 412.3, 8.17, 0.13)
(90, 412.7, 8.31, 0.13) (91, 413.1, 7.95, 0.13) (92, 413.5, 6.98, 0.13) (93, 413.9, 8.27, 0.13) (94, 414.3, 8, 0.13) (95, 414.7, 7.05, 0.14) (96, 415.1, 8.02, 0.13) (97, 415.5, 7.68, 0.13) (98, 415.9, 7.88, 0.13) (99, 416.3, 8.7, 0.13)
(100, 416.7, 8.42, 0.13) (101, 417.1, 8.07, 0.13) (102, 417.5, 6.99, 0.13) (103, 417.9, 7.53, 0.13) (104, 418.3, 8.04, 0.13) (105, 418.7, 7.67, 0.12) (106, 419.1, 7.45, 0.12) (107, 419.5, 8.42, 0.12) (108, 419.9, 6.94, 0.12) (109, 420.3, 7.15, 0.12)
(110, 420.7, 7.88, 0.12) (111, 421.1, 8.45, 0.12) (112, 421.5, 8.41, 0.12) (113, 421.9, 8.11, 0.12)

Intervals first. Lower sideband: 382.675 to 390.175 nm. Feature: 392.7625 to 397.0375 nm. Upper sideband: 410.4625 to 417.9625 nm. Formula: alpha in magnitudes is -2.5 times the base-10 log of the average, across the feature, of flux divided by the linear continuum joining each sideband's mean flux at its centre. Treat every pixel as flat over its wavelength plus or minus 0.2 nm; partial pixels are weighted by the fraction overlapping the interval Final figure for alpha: 0.39 mag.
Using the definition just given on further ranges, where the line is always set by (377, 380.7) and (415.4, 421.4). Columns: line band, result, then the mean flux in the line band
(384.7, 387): 0.49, 3.5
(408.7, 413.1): -0.13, 8.23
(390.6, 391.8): 0.11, 5.32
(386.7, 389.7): 0.40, 3.92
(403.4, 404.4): -0.13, 7.65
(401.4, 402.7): -0.15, 7.62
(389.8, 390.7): 0.20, 4.83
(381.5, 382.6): 0.49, 3.32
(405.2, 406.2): -0.07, 7.41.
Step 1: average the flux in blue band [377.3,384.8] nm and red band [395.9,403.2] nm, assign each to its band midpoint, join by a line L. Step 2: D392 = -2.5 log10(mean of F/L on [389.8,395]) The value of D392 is 0.32 mag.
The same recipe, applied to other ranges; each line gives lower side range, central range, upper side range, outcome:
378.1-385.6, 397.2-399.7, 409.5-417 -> 0.06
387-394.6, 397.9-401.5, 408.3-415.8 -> -0.21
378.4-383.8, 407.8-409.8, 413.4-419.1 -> -0.17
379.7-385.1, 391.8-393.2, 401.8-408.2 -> 0.37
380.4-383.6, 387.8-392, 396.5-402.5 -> 0.01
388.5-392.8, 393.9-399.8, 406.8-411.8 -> 0.24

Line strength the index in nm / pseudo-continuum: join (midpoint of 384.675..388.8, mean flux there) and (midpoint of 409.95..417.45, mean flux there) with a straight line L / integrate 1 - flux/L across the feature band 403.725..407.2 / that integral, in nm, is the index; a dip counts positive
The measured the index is -0.39 nm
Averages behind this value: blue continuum 3.5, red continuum 7.96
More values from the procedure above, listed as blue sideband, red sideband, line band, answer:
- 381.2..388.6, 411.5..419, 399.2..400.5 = -0.35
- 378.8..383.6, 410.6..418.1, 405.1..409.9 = -0.35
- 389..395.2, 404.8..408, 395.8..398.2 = 0.70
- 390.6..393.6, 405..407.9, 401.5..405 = -0.48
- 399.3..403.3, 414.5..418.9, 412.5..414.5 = -0.05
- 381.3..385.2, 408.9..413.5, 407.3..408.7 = 0.04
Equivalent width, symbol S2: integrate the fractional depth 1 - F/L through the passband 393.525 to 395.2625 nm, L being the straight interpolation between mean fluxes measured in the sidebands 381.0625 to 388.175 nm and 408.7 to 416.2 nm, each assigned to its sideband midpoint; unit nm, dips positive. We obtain 0.56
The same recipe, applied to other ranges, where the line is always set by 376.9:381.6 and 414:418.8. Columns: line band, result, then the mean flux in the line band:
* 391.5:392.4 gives 0.164 nm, 4.88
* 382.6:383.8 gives 0.633 nm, 2.5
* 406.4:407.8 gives 0.019 nm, 7.04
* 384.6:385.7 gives 0.315 nm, 3.89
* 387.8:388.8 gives 0.360 nm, 3.64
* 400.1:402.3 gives -0.245 nm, 7.43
